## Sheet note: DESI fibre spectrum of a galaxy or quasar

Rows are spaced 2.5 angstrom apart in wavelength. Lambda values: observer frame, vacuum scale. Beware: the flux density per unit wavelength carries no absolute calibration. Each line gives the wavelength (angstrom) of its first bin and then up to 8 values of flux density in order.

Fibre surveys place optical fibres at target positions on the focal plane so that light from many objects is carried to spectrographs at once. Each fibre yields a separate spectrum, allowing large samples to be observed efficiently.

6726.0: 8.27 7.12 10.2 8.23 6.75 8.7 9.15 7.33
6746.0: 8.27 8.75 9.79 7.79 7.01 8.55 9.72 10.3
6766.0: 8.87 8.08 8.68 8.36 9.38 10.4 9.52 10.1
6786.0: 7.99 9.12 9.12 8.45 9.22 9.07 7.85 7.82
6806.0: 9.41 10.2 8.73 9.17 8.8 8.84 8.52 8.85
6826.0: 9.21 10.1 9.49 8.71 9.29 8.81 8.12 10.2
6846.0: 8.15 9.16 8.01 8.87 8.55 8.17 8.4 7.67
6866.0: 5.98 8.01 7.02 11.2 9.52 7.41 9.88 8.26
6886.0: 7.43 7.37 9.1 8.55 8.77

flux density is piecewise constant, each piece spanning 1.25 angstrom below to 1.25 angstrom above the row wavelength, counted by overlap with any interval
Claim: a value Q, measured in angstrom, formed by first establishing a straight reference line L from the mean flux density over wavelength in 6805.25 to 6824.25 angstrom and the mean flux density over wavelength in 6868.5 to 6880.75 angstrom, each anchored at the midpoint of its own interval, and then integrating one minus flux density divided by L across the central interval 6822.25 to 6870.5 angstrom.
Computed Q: 1.8 angstrom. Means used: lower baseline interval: 9.06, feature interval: 8.59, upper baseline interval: 8.8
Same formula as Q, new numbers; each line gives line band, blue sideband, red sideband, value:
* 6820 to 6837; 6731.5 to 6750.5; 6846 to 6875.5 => -1.8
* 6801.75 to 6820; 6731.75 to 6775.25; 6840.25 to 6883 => -1.0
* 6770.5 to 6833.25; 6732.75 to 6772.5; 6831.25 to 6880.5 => -4.0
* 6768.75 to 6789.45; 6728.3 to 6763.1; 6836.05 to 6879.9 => -1.7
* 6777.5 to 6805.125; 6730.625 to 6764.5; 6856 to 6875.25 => -1.8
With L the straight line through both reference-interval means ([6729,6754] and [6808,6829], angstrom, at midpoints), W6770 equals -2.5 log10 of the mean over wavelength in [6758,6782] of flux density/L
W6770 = -0.06 mag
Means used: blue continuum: 8.48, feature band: 9.2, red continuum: 9.09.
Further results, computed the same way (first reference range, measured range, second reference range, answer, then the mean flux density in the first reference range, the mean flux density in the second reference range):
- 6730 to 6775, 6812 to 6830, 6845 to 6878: -0.08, 8.58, 8.34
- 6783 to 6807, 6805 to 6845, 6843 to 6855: -0.04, 8.77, 8.79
